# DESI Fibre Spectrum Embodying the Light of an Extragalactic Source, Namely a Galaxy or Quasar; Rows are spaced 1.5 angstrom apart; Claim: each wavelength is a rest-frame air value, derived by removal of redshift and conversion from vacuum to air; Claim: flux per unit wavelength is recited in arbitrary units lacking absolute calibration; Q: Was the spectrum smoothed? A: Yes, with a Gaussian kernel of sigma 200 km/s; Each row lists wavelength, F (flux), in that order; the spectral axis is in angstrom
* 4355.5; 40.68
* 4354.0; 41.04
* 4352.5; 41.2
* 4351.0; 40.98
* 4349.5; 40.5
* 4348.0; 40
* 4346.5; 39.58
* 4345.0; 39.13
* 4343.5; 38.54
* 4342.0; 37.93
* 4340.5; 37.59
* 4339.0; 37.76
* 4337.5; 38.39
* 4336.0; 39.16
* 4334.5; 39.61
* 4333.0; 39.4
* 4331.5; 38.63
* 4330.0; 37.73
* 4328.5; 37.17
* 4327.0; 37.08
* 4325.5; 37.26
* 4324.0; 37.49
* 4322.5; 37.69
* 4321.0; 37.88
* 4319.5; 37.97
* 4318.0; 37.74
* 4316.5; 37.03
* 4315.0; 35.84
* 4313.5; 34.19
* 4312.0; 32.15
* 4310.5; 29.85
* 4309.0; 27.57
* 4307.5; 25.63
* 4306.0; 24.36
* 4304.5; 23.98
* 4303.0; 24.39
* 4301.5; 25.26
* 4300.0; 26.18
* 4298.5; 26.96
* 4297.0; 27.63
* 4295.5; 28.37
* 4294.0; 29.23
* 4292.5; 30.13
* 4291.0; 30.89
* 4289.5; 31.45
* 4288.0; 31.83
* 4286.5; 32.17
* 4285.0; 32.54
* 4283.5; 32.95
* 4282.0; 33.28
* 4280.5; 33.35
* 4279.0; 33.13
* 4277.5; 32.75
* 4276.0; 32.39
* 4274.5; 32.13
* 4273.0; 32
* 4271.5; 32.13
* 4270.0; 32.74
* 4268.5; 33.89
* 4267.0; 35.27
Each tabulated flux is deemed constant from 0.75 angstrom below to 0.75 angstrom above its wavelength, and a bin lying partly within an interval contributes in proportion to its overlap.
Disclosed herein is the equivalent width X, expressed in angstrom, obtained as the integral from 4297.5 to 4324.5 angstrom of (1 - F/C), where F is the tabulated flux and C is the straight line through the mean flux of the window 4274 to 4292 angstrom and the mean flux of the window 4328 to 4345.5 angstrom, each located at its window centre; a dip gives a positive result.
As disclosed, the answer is 3.4 angstrom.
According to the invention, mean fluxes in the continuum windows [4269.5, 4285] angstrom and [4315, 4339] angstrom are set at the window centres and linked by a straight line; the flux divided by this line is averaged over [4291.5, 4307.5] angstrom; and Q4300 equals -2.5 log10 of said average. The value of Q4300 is 0.29 mag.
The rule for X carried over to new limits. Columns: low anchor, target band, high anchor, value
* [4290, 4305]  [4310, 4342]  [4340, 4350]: -2.6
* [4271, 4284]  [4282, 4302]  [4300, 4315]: 0.4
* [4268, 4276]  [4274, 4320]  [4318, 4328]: 5.6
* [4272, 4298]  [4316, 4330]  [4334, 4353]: -0.4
